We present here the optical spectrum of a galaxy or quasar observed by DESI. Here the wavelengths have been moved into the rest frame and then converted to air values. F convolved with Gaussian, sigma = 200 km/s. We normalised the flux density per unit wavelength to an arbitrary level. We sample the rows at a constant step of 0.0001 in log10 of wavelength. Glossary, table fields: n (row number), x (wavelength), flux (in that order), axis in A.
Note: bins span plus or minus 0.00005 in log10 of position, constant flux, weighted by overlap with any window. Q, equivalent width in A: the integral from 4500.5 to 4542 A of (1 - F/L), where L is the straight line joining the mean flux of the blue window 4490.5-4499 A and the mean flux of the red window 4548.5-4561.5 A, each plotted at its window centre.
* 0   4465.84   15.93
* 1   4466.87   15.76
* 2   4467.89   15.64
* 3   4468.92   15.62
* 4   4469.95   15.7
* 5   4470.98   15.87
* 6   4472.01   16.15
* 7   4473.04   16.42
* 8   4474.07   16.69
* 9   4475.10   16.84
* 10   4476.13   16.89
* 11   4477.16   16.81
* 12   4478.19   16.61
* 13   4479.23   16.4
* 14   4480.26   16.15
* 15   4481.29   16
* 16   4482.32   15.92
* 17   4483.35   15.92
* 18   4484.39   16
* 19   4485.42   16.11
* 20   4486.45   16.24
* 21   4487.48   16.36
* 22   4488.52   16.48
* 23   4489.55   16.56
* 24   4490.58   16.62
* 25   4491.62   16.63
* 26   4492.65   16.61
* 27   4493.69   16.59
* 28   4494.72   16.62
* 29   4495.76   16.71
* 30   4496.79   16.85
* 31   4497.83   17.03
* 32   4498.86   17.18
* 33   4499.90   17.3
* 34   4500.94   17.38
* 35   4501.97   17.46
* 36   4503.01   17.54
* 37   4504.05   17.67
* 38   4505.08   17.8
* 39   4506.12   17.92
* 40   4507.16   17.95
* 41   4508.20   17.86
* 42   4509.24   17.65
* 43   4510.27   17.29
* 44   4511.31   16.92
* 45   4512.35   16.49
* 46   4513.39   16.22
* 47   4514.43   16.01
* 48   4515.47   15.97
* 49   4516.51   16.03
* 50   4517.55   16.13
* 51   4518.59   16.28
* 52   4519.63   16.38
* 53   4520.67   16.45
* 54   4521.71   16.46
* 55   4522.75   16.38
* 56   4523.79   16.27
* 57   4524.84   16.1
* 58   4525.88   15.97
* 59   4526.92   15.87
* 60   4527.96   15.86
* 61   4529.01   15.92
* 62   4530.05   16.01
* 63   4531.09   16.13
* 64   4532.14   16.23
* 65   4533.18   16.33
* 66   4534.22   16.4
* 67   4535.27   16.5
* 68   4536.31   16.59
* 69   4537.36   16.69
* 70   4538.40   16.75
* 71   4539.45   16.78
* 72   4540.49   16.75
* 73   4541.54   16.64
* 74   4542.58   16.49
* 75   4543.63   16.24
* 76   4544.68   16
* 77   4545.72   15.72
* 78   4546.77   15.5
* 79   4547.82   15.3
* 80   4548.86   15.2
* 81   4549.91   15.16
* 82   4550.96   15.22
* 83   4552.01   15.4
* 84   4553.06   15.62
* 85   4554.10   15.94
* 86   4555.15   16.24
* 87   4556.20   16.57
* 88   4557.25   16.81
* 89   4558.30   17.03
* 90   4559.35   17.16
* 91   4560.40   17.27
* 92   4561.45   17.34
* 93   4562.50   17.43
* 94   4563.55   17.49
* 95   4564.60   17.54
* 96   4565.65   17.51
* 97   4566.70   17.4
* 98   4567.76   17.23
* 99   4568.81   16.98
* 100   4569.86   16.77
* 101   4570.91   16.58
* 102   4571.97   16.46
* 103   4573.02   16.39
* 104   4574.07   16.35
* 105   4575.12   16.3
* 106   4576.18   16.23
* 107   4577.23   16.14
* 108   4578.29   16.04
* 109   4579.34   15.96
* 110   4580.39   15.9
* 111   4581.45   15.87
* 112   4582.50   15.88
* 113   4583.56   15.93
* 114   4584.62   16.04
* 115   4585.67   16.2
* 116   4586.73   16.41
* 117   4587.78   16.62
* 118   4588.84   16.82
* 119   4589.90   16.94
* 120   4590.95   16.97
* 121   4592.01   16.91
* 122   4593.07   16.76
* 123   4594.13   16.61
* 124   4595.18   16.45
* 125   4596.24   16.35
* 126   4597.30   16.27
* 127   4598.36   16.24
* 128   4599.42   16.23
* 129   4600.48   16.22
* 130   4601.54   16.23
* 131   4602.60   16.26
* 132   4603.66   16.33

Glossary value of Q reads -0.4 A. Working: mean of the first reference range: 16.7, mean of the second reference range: 16.2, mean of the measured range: 16.6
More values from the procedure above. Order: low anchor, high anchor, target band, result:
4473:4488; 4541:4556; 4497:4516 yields -1.25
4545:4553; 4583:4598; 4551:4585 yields -1.38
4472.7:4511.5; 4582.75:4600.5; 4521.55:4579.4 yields 0.79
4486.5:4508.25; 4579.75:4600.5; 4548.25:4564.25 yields 0.22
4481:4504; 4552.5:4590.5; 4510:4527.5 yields 0.37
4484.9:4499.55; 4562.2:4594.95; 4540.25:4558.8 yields 0.70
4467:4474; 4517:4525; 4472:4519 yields -1.75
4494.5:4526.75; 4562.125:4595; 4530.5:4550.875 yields 0.70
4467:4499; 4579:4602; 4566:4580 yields -0.15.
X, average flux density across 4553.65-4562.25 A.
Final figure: 16.8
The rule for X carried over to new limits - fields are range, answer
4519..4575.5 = 16.4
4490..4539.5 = 16.7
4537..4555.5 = 16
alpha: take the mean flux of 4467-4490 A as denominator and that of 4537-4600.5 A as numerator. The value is 1.0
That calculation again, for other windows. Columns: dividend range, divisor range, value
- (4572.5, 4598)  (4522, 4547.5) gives 1.01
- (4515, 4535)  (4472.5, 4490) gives 0.99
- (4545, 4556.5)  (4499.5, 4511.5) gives 0.89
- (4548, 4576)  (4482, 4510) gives 0.98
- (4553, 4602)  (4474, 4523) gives 0.99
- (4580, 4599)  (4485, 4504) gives 0.97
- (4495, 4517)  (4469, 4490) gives 1.05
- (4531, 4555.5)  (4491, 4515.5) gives 0.94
